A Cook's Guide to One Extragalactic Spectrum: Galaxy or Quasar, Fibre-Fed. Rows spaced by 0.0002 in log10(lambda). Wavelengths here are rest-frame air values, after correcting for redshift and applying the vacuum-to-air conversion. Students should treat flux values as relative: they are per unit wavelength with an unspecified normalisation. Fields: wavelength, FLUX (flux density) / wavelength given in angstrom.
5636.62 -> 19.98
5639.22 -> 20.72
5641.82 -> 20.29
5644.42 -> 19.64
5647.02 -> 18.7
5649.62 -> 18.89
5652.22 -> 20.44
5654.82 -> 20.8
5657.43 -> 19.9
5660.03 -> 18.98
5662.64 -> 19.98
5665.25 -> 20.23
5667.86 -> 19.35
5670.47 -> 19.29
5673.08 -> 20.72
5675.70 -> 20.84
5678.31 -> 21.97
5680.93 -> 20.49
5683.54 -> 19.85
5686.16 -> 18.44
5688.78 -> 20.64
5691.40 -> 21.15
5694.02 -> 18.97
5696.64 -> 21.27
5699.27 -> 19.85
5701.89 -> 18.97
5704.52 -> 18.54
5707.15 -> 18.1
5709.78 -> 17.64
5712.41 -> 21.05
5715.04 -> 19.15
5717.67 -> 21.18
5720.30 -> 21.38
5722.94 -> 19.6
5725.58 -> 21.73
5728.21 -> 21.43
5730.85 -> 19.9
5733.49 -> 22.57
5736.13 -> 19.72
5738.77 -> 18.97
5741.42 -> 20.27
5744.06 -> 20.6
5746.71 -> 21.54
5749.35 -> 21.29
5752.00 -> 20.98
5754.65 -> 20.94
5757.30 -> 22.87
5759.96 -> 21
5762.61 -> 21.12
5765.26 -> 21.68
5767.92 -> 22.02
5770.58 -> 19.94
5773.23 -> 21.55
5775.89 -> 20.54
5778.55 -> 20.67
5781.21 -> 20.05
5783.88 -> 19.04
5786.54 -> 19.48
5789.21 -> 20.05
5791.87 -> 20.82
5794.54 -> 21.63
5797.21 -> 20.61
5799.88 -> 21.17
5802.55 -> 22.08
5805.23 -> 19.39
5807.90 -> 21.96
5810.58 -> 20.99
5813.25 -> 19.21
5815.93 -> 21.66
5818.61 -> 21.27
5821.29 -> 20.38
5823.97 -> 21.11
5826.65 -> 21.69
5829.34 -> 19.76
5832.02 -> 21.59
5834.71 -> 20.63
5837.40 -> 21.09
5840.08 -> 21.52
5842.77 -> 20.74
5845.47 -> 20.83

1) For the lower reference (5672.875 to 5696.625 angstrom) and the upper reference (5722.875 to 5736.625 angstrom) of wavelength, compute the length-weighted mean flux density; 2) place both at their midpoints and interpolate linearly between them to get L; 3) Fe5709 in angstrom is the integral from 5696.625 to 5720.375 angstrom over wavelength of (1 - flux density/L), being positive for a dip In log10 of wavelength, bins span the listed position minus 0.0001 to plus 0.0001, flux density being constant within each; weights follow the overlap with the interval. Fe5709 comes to 1.34 angstrom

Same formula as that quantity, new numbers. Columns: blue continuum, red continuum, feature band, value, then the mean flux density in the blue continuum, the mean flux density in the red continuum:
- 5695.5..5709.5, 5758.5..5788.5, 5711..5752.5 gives -1.9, 19.2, 20.6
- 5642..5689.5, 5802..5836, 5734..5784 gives -0.8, 20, 20.9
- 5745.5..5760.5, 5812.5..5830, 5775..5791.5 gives 0.9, 21.5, 20.8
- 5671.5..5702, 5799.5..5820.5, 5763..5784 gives 0.0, 20.3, 20.9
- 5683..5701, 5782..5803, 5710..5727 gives -0.3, 20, 20.5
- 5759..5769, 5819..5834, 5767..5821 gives 1.3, 21.5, 20.9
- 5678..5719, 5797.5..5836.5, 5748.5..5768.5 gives -1.1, 19.8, 20.9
